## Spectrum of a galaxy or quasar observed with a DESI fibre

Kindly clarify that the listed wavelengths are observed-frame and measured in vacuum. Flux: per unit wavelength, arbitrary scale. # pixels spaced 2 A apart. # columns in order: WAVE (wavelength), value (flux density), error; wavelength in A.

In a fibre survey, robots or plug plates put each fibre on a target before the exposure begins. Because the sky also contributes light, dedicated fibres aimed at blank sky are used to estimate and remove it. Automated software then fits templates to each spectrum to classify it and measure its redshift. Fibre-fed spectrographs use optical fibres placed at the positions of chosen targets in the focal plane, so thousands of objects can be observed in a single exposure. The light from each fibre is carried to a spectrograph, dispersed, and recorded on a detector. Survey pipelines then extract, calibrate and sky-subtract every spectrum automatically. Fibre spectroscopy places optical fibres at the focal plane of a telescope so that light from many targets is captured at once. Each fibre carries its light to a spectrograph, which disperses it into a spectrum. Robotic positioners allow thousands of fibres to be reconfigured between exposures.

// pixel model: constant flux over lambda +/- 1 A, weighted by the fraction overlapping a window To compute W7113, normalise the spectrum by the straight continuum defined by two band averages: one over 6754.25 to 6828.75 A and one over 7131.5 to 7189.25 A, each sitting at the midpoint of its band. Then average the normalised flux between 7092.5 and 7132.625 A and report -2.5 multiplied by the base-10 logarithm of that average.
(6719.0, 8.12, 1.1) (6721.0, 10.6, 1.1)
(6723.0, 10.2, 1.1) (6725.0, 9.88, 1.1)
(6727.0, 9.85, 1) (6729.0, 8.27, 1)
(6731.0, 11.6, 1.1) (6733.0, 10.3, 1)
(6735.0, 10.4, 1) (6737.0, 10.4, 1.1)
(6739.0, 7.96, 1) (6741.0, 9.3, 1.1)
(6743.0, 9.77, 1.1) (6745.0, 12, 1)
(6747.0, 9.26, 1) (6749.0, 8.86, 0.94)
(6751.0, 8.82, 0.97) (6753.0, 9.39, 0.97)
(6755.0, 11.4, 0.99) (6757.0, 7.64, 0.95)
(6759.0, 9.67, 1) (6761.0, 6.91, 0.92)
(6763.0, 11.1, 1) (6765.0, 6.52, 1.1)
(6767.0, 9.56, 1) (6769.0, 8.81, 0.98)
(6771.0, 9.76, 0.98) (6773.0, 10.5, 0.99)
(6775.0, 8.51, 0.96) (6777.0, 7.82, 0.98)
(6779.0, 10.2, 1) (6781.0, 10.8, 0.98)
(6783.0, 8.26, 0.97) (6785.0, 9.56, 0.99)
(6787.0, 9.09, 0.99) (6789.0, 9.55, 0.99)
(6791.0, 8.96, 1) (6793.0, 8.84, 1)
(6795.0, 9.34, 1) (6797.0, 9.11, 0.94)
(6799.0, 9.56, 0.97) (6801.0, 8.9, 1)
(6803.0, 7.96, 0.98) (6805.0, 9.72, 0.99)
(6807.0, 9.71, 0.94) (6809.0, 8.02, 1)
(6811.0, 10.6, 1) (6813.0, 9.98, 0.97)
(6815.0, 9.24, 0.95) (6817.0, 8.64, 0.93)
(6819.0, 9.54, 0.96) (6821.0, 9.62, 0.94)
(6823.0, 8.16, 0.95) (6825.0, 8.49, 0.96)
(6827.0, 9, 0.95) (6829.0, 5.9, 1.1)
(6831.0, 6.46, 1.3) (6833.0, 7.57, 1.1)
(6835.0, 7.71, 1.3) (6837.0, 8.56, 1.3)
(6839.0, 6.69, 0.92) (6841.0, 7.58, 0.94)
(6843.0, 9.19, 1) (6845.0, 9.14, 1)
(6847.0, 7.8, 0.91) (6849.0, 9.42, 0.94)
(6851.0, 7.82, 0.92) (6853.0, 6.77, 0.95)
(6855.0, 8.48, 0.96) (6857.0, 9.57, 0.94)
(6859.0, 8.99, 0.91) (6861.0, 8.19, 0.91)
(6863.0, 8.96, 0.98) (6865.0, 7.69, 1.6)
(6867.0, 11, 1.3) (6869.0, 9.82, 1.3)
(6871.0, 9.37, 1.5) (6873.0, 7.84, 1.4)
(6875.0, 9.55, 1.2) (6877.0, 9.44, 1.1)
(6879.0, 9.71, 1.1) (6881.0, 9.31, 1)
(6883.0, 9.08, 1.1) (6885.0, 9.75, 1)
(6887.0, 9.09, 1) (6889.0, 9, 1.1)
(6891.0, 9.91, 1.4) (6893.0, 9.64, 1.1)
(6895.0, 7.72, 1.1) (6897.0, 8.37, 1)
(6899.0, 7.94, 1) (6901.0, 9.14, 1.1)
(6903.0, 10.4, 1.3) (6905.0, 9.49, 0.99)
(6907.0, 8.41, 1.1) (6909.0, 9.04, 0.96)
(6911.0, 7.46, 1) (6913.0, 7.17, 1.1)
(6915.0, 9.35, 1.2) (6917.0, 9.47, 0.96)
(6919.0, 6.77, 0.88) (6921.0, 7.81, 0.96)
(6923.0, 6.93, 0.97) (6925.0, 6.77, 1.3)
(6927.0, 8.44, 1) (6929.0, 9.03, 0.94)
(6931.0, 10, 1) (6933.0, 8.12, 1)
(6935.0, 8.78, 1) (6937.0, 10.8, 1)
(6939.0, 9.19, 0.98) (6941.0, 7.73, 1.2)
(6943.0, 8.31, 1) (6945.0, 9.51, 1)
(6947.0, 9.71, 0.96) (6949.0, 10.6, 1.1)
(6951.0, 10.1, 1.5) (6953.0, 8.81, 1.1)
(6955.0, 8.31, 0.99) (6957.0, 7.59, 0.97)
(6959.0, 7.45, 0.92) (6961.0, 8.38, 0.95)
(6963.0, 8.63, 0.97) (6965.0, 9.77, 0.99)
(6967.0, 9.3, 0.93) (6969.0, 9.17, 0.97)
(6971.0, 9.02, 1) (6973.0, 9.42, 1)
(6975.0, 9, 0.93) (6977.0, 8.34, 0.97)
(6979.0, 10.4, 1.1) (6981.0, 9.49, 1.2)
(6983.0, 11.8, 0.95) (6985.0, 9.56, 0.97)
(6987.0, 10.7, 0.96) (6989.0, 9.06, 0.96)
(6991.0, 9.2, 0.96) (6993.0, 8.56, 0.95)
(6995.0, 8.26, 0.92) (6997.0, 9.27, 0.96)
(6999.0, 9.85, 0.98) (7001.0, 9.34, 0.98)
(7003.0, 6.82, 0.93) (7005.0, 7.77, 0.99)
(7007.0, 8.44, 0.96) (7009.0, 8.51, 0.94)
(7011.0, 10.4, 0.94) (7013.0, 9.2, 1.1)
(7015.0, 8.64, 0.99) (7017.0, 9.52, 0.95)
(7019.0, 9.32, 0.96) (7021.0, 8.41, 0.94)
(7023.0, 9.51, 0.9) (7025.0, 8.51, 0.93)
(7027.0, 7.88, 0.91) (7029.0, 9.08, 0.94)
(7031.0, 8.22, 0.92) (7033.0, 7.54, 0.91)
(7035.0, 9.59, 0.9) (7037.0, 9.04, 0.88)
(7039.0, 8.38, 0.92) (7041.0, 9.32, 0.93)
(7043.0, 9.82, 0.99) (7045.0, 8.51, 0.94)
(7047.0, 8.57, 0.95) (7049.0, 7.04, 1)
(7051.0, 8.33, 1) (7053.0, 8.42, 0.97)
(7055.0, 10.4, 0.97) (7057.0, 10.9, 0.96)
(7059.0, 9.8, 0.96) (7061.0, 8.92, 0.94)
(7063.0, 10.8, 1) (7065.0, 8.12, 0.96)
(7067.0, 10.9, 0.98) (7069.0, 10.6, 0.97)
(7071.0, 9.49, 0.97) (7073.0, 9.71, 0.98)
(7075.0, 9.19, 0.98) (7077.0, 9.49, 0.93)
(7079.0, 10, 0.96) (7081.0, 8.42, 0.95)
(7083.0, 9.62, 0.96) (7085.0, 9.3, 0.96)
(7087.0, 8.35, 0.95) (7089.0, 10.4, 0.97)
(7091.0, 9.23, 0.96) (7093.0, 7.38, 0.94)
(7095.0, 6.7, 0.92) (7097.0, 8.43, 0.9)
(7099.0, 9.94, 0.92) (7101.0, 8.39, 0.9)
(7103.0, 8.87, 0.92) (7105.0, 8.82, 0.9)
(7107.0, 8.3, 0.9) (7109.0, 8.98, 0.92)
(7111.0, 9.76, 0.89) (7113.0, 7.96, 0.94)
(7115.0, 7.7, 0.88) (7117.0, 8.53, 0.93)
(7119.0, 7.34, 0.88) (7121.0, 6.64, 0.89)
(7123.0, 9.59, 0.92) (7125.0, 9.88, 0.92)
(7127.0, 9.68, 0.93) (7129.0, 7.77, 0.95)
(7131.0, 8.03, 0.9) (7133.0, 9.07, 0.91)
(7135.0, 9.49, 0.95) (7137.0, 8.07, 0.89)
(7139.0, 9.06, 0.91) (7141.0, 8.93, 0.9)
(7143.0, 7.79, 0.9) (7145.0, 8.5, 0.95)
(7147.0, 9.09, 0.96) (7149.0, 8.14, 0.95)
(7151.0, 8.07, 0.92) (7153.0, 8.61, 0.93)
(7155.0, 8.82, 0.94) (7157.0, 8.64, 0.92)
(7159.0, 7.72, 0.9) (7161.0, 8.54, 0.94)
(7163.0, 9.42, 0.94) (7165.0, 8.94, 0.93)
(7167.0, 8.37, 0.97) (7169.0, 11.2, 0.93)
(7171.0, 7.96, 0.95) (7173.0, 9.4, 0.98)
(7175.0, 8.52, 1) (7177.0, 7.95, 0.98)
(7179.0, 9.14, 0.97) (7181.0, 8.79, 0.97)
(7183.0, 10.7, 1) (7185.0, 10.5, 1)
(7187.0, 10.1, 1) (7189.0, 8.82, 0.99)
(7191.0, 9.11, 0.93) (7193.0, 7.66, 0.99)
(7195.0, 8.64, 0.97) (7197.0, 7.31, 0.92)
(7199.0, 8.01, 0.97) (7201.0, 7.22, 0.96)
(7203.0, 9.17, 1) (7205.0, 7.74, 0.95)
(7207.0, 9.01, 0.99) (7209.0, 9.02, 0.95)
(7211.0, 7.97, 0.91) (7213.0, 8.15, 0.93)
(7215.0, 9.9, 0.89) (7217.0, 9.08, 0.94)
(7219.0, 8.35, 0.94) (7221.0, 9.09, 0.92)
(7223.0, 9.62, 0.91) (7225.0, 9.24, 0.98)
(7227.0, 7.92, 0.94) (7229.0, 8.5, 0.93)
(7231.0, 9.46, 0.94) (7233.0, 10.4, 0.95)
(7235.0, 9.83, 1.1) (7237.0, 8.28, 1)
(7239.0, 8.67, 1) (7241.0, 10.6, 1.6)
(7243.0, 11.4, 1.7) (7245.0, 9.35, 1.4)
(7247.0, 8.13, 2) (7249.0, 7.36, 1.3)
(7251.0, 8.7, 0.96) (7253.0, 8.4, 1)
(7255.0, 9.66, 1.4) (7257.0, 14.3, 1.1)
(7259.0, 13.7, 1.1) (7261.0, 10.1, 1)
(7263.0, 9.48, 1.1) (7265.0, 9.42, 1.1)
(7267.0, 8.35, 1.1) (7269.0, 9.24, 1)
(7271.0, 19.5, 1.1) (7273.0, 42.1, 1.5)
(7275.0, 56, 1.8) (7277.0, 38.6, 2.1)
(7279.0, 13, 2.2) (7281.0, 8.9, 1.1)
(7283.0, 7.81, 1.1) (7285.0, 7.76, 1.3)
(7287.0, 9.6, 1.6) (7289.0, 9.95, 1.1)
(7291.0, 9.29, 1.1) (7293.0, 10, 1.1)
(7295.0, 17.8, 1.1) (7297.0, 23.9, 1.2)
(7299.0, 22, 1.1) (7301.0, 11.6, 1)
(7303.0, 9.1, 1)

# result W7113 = 0.059 mag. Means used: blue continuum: 9.12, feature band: 8.46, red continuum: 8.9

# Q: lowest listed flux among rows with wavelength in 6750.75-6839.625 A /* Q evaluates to 5.9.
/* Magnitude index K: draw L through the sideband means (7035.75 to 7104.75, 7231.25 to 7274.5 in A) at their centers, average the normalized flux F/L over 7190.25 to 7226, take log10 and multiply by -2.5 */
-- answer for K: 0.32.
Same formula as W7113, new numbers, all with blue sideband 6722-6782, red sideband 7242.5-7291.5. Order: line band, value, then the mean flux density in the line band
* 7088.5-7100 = 0.43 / 8.61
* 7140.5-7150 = 0.49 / 8.47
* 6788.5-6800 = 0.08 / 9.21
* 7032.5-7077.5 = 0.32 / 9.27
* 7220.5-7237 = 0.46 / 9.2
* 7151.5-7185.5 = 0.45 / 8.98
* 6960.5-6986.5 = 0.23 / 9.45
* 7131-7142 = 0.44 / 8.84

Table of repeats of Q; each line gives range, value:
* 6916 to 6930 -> 6.77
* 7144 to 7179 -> 7.72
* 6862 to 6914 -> 7.17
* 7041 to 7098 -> 6.7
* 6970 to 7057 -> 6.82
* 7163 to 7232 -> 7.22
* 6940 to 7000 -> 7.45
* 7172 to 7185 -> 7.95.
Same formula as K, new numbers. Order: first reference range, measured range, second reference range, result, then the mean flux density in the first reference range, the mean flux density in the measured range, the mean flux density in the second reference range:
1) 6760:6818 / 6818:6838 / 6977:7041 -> 0.13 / 9.16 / 8.1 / 9.03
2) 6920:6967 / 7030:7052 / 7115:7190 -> 0.02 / 8.74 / 8.58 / 8.79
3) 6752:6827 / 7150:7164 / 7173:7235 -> 0.04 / 9.17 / 8.55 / 8.86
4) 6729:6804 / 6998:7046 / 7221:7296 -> 0.26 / 9.35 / 8.82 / 12.9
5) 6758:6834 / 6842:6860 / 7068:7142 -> 0.04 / 8.95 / 8.58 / 8.84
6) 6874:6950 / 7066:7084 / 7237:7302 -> 0.17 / 8.87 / 9.71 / 14.4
